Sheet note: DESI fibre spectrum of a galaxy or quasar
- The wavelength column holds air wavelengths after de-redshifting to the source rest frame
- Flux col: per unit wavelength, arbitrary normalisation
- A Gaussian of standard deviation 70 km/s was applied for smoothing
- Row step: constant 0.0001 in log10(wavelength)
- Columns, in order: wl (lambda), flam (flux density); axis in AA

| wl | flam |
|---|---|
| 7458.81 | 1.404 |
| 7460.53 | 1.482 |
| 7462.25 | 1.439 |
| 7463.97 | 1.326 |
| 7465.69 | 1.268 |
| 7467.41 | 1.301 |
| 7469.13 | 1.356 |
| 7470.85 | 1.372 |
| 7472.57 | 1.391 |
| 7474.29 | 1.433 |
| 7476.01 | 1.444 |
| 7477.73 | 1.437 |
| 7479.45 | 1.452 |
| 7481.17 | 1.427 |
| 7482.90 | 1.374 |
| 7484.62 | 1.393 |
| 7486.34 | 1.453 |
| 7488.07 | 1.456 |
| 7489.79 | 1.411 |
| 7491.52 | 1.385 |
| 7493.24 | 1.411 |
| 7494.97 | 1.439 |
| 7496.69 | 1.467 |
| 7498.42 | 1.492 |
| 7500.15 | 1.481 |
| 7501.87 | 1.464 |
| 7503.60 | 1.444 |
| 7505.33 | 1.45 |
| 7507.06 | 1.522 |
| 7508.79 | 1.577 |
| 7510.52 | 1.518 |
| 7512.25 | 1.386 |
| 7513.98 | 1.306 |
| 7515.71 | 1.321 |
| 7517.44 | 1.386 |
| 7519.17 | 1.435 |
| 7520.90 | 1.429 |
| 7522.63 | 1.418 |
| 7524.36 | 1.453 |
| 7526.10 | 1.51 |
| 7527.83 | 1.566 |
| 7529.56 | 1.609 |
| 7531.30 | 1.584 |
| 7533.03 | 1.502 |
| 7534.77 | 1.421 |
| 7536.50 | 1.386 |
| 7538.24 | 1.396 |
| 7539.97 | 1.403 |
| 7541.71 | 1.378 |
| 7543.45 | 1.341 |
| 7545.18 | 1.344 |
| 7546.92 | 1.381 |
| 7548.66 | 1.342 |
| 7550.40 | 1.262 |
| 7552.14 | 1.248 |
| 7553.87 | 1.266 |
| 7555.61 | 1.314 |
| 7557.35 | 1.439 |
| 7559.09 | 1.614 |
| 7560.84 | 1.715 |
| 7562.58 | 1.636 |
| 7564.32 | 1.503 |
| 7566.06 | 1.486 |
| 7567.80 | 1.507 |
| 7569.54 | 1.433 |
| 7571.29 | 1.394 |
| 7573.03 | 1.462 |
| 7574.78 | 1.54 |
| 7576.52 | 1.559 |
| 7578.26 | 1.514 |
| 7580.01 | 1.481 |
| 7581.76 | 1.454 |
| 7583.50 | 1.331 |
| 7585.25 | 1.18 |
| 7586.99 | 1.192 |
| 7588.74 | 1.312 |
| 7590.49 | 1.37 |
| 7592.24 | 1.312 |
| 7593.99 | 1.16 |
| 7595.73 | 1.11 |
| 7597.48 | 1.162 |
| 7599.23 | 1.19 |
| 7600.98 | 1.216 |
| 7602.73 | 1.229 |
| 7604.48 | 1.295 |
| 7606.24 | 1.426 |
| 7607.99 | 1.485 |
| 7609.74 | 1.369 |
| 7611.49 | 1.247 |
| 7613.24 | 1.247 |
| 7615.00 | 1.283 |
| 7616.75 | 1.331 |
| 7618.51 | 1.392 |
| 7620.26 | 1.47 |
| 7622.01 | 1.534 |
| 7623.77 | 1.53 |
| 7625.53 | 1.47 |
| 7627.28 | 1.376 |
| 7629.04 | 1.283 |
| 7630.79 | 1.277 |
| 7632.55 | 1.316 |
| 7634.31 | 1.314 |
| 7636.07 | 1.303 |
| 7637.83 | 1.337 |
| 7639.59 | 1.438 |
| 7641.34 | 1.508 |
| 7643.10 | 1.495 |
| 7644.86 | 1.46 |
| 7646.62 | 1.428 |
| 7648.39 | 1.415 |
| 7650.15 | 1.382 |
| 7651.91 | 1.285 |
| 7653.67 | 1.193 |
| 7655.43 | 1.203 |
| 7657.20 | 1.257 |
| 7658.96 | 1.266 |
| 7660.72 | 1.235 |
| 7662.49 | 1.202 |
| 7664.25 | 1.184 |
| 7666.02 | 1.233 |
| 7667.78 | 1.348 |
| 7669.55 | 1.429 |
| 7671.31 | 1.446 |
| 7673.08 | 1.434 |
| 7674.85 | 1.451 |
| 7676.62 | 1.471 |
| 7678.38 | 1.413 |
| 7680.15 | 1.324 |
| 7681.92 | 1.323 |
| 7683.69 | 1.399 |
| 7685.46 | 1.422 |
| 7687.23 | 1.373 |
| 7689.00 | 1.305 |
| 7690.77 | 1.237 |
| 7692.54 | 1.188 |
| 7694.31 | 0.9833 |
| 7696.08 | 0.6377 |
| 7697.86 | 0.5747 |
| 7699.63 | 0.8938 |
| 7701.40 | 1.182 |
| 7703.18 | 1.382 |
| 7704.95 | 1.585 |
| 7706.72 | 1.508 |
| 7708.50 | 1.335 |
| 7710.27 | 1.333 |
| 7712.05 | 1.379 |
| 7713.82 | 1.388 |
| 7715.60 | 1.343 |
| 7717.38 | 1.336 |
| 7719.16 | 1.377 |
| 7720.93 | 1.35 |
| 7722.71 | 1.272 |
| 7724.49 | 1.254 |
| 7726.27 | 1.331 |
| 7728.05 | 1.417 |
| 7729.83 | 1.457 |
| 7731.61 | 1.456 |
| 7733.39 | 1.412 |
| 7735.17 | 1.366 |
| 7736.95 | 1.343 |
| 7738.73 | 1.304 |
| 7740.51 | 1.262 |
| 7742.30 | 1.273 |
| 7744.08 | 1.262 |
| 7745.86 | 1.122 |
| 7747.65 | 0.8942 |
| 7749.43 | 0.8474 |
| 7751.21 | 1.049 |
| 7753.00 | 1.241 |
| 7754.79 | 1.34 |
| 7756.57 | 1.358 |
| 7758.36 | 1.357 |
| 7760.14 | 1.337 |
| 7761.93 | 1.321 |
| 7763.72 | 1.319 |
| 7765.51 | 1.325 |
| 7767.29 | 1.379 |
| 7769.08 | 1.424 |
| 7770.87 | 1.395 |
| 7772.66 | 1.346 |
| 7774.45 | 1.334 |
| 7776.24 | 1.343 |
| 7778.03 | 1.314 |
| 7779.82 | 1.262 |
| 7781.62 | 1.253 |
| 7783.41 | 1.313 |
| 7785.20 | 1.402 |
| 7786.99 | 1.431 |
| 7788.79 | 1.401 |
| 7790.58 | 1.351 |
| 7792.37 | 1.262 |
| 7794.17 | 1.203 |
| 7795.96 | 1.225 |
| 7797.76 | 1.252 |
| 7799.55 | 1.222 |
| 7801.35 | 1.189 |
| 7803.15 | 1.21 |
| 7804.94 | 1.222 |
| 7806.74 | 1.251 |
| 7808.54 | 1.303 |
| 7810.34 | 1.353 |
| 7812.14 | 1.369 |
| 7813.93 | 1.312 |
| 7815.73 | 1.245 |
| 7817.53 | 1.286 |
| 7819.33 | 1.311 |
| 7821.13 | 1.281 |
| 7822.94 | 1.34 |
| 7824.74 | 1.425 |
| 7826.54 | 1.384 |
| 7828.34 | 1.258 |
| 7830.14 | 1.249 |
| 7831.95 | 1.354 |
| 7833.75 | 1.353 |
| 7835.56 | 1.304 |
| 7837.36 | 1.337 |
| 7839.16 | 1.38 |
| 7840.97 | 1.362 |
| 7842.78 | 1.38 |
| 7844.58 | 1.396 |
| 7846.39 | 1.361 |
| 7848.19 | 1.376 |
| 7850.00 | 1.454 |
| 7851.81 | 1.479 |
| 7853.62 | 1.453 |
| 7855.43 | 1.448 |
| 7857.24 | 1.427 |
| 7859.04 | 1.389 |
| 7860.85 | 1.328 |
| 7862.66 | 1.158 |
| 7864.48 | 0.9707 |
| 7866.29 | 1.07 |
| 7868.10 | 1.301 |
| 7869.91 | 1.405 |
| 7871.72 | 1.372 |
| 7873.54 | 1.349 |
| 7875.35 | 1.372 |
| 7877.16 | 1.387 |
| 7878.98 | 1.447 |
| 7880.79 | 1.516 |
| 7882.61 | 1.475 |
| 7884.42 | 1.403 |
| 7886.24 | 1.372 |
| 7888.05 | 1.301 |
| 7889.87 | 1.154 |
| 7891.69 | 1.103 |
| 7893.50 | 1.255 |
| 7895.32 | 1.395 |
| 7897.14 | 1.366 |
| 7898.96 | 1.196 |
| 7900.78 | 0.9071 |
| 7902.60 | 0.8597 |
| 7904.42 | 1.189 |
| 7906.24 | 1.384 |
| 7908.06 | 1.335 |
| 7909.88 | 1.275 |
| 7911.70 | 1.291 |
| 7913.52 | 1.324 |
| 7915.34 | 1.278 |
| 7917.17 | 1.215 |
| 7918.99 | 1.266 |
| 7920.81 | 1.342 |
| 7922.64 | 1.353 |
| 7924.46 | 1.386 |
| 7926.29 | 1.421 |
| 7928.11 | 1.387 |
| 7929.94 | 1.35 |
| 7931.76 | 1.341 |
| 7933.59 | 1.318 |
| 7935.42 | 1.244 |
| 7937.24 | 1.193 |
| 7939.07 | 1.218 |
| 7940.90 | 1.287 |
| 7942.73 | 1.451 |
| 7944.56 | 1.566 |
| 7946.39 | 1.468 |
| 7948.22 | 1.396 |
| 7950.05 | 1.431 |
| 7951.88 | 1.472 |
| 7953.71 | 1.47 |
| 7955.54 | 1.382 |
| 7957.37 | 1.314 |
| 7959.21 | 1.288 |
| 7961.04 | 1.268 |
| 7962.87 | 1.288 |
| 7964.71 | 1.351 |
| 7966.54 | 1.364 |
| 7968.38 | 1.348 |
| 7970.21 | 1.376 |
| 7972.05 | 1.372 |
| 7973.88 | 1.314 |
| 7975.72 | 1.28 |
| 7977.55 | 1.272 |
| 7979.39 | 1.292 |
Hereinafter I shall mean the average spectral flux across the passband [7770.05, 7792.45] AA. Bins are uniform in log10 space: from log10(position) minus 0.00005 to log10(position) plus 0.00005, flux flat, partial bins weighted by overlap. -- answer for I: 1.34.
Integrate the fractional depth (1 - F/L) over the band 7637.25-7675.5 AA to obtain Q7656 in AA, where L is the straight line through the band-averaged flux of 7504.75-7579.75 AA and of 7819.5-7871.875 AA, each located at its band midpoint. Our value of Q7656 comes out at 1.6 AA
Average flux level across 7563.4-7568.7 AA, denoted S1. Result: 1.5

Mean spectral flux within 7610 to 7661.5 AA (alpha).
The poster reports 1.35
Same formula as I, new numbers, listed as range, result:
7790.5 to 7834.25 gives 1.29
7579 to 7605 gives 1.27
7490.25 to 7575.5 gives 1.44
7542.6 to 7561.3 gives 1.38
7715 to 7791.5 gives 1.31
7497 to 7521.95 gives 1.44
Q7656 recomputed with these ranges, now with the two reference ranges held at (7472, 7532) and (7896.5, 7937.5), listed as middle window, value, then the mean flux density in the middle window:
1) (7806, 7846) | -0.59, 1.33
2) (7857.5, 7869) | 0.70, 1.22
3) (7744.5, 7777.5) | 1.83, 1.26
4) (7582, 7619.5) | 3.34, 1.28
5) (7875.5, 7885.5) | -1.18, 1.44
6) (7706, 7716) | -0.15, 1.38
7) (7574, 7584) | -0.48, 1.49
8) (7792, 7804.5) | 0.95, 1.22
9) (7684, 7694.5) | 0.71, 1.28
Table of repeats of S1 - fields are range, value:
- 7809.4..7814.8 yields 1.35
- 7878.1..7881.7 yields 1.48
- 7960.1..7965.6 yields 1.3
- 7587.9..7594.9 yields 1.29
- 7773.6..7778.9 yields 1.33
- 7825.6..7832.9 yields 1.31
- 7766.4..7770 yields 1.4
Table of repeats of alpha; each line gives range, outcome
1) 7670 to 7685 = 1.41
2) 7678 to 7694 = 1.32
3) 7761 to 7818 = 1.31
